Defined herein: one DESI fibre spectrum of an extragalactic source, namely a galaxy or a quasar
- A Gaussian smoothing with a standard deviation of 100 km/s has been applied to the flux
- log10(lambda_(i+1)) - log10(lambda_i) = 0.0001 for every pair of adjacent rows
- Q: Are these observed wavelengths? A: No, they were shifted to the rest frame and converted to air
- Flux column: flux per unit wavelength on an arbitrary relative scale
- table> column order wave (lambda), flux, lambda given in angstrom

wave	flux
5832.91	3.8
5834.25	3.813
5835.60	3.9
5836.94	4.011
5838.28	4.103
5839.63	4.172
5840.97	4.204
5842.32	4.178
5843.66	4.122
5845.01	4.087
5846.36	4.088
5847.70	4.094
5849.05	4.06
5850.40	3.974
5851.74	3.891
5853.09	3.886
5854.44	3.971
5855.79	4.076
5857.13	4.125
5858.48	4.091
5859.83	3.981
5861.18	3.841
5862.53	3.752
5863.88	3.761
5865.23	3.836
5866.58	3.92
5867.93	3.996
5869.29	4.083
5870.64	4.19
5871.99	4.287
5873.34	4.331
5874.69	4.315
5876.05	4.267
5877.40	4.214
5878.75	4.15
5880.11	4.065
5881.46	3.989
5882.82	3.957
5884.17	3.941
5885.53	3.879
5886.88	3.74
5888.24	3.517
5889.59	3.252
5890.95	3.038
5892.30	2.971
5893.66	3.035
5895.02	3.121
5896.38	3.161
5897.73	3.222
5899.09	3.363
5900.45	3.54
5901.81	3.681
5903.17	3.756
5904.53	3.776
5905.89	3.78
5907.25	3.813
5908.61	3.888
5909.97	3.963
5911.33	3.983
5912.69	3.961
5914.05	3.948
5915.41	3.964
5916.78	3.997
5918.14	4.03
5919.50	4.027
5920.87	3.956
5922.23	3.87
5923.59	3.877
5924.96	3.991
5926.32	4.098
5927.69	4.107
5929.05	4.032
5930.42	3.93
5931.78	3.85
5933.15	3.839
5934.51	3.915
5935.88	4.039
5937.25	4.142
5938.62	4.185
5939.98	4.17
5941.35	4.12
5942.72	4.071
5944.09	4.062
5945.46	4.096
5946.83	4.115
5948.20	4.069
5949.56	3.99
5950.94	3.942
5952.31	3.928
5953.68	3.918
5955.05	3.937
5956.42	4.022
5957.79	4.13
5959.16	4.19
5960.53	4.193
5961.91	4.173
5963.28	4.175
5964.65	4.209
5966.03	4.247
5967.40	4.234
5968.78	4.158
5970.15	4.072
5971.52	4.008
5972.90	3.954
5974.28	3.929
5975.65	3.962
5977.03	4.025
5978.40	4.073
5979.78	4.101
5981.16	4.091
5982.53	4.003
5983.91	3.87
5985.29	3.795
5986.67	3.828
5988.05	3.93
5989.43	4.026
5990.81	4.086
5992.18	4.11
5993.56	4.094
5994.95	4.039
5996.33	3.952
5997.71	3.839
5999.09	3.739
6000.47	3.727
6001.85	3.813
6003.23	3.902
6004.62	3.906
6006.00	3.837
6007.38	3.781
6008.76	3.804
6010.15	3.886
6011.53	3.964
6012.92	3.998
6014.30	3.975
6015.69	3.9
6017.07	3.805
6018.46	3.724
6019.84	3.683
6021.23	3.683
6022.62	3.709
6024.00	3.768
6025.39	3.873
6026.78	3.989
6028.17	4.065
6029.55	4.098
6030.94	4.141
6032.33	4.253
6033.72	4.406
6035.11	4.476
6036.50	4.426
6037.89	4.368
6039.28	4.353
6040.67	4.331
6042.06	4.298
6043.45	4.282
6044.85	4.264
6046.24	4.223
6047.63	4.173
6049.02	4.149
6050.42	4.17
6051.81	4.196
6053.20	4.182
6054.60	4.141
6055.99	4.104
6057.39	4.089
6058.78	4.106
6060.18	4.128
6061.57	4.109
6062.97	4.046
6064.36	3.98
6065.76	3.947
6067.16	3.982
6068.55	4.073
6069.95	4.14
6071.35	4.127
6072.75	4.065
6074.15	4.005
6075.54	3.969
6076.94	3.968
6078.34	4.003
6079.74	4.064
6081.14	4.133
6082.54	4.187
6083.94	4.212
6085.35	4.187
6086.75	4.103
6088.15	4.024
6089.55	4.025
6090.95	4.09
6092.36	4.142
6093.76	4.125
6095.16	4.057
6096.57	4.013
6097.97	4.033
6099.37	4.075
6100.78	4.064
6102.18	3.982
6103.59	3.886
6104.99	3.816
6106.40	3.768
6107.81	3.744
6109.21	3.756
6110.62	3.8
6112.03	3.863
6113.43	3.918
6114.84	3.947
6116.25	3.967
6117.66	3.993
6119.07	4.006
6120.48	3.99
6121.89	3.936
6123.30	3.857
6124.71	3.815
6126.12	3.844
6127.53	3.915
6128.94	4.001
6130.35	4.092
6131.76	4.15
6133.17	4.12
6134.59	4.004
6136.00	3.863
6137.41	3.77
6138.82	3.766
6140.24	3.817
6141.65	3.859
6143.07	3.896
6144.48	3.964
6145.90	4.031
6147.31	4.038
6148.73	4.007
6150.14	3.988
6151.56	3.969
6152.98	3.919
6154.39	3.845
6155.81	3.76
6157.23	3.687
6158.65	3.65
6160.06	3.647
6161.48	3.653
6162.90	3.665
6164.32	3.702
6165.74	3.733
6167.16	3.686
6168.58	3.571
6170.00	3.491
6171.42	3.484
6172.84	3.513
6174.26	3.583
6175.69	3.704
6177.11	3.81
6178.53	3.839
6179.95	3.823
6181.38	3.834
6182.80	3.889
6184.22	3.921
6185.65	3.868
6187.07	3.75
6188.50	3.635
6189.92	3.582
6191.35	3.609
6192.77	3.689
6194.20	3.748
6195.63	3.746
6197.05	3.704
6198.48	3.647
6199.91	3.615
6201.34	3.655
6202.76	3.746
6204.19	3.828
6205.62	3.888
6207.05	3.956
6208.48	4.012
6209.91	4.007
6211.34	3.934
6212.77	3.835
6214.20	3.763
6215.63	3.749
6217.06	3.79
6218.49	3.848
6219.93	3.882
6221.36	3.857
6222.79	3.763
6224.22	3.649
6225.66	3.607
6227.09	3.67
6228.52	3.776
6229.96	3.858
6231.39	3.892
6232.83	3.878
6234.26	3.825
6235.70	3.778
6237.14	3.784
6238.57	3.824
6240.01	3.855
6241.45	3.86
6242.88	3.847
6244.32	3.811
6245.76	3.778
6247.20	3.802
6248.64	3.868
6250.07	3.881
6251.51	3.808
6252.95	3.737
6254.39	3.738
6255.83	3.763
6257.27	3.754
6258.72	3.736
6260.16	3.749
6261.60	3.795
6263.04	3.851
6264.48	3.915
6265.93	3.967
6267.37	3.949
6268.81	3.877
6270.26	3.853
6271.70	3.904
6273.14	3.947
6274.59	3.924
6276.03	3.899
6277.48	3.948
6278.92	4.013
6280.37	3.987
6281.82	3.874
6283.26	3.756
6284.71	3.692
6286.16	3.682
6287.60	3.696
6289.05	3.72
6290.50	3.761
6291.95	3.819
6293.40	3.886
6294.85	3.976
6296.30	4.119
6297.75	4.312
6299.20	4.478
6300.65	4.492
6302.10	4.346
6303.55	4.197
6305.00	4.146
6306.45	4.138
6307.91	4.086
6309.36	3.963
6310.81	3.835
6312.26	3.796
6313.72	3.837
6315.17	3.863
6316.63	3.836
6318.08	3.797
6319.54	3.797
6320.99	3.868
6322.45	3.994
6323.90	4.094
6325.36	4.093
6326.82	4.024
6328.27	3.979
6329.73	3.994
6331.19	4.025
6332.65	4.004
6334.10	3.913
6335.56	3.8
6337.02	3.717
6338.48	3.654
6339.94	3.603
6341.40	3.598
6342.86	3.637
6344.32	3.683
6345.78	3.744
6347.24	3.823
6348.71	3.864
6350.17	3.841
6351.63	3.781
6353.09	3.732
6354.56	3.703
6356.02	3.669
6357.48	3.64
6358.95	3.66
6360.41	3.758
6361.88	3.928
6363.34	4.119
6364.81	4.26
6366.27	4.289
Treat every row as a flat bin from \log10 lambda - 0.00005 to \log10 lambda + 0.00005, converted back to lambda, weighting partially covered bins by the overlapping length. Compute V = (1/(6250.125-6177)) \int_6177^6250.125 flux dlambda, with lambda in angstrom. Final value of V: 3.8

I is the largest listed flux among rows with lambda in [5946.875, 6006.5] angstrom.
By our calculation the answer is 4.247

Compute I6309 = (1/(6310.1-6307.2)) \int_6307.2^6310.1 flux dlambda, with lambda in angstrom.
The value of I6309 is 4.03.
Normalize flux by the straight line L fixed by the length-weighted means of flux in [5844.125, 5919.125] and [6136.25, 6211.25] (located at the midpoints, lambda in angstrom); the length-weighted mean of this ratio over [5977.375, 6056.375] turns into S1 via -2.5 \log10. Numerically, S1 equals -0.06 mag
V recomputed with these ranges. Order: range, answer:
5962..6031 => 3.95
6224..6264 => 3.79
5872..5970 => 3.91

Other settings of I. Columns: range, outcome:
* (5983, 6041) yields 4.476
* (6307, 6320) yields 4.086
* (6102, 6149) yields 4.15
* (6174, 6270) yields 4.012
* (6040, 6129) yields 4.331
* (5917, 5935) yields 4.107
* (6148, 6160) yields 4.007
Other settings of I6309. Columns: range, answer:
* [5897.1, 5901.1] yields 3.37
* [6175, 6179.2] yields 3.79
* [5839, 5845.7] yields 4.15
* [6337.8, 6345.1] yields 3.64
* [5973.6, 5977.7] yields 3.97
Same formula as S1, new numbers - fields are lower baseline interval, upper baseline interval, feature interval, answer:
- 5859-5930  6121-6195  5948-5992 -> -0.06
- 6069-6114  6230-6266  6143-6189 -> 0.04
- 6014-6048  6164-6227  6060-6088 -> -0.02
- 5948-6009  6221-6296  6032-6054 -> -0.09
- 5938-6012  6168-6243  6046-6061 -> -0.06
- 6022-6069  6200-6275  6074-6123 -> 0.02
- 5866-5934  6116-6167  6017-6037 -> -0.04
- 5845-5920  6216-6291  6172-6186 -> 0.02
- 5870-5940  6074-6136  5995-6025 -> 0.02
